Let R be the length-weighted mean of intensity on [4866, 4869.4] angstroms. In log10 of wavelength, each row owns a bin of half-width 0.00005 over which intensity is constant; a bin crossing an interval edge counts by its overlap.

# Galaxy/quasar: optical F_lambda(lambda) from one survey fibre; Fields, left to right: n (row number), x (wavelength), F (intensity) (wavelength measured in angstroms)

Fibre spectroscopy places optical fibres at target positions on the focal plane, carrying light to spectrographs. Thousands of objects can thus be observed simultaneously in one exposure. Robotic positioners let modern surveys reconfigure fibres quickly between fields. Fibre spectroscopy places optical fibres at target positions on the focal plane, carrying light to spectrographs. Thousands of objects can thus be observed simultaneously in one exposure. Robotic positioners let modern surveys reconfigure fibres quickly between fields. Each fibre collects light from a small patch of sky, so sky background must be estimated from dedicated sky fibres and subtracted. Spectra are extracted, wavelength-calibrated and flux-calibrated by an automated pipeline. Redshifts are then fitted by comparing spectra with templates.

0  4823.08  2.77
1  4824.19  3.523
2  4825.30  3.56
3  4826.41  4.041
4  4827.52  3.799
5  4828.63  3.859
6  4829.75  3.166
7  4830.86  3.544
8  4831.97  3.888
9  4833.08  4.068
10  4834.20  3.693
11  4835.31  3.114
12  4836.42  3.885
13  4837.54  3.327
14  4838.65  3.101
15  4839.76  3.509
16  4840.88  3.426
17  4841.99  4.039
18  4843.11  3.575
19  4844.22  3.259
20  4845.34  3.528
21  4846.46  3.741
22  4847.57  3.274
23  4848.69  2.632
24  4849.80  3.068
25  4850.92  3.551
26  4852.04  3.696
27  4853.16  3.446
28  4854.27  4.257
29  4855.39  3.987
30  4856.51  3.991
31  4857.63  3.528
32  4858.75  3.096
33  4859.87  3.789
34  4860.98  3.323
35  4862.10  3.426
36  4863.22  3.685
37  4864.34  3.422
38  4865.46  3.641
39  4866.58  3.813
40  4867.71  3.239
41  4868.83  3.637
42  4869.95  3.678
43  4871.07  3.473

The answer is 3.56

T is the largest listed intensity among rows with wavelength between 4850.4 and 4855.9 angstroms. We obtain 4.257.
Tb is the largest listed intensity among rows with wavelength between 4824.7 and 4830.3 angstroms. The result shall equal 4.041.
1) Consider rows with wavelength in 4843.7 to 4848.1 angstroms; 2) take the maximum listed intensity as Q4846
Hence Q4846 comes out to 3.741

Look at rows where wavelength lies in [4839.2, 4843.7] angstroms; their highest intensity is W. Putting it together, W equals 4.039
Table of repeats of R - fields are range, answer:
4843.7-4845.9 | 3.39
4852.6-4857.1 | 3.92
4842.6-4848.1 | 3.48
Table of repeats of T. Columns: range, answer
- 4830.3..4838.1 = 4.068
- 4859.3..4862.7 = 3.789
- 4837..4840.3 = 3.509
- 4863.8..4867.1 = 3.813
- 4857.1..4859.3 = 3.528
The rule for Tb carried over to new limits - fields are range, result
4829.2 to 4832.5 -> 3.888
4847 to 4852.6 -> 3.696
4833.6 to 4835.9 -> 3.693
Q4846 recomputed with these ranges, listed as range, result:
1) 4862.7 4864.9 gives 3.685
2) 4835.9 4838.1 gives 3.885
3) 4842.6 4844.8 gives 3.575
